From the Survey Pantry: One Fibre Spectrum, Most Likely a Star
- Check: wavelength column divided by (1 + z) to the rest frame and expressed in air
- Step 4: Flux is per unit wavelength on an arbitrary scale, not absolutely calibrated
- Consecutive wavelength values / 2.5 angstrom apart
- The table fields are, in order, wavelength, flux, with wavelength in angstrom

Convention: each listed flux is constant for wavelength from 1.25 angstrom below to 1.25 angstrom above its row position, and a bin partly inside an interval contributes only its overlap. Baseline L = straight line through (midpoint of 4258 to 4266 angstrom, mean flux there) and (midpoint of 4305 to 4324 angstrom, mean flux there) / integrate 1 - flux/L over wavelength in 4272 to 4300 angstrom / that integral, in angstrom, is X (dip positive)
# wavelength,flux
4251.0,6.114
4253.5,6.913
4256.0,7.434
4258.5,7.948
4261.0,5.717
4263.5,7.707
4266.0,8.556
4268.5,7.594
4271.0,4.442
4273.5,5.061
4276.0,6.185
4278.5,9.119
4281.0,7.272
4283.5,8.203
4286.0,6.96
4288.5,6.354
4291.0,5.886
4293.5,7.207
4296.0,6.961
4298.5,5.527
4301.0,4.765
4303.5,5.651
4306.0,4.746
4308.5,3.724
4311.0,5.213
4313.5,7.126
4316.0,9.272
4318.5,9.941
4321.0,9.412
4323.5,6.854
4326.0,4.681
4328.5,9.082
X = 1.7 angstrom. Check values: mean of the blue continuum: 7.27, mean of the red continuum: 7.07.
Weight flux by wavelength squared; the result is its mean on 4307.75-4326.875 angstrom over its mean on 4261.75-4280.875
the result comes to 1.1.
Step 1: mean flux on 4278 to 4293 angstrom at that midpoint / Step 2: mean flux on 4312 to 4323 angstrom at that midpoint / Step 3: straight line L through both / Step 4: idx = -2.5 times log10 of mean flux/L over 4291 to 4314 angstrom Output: 0.38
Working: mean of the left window 7.2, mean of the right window 8.71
